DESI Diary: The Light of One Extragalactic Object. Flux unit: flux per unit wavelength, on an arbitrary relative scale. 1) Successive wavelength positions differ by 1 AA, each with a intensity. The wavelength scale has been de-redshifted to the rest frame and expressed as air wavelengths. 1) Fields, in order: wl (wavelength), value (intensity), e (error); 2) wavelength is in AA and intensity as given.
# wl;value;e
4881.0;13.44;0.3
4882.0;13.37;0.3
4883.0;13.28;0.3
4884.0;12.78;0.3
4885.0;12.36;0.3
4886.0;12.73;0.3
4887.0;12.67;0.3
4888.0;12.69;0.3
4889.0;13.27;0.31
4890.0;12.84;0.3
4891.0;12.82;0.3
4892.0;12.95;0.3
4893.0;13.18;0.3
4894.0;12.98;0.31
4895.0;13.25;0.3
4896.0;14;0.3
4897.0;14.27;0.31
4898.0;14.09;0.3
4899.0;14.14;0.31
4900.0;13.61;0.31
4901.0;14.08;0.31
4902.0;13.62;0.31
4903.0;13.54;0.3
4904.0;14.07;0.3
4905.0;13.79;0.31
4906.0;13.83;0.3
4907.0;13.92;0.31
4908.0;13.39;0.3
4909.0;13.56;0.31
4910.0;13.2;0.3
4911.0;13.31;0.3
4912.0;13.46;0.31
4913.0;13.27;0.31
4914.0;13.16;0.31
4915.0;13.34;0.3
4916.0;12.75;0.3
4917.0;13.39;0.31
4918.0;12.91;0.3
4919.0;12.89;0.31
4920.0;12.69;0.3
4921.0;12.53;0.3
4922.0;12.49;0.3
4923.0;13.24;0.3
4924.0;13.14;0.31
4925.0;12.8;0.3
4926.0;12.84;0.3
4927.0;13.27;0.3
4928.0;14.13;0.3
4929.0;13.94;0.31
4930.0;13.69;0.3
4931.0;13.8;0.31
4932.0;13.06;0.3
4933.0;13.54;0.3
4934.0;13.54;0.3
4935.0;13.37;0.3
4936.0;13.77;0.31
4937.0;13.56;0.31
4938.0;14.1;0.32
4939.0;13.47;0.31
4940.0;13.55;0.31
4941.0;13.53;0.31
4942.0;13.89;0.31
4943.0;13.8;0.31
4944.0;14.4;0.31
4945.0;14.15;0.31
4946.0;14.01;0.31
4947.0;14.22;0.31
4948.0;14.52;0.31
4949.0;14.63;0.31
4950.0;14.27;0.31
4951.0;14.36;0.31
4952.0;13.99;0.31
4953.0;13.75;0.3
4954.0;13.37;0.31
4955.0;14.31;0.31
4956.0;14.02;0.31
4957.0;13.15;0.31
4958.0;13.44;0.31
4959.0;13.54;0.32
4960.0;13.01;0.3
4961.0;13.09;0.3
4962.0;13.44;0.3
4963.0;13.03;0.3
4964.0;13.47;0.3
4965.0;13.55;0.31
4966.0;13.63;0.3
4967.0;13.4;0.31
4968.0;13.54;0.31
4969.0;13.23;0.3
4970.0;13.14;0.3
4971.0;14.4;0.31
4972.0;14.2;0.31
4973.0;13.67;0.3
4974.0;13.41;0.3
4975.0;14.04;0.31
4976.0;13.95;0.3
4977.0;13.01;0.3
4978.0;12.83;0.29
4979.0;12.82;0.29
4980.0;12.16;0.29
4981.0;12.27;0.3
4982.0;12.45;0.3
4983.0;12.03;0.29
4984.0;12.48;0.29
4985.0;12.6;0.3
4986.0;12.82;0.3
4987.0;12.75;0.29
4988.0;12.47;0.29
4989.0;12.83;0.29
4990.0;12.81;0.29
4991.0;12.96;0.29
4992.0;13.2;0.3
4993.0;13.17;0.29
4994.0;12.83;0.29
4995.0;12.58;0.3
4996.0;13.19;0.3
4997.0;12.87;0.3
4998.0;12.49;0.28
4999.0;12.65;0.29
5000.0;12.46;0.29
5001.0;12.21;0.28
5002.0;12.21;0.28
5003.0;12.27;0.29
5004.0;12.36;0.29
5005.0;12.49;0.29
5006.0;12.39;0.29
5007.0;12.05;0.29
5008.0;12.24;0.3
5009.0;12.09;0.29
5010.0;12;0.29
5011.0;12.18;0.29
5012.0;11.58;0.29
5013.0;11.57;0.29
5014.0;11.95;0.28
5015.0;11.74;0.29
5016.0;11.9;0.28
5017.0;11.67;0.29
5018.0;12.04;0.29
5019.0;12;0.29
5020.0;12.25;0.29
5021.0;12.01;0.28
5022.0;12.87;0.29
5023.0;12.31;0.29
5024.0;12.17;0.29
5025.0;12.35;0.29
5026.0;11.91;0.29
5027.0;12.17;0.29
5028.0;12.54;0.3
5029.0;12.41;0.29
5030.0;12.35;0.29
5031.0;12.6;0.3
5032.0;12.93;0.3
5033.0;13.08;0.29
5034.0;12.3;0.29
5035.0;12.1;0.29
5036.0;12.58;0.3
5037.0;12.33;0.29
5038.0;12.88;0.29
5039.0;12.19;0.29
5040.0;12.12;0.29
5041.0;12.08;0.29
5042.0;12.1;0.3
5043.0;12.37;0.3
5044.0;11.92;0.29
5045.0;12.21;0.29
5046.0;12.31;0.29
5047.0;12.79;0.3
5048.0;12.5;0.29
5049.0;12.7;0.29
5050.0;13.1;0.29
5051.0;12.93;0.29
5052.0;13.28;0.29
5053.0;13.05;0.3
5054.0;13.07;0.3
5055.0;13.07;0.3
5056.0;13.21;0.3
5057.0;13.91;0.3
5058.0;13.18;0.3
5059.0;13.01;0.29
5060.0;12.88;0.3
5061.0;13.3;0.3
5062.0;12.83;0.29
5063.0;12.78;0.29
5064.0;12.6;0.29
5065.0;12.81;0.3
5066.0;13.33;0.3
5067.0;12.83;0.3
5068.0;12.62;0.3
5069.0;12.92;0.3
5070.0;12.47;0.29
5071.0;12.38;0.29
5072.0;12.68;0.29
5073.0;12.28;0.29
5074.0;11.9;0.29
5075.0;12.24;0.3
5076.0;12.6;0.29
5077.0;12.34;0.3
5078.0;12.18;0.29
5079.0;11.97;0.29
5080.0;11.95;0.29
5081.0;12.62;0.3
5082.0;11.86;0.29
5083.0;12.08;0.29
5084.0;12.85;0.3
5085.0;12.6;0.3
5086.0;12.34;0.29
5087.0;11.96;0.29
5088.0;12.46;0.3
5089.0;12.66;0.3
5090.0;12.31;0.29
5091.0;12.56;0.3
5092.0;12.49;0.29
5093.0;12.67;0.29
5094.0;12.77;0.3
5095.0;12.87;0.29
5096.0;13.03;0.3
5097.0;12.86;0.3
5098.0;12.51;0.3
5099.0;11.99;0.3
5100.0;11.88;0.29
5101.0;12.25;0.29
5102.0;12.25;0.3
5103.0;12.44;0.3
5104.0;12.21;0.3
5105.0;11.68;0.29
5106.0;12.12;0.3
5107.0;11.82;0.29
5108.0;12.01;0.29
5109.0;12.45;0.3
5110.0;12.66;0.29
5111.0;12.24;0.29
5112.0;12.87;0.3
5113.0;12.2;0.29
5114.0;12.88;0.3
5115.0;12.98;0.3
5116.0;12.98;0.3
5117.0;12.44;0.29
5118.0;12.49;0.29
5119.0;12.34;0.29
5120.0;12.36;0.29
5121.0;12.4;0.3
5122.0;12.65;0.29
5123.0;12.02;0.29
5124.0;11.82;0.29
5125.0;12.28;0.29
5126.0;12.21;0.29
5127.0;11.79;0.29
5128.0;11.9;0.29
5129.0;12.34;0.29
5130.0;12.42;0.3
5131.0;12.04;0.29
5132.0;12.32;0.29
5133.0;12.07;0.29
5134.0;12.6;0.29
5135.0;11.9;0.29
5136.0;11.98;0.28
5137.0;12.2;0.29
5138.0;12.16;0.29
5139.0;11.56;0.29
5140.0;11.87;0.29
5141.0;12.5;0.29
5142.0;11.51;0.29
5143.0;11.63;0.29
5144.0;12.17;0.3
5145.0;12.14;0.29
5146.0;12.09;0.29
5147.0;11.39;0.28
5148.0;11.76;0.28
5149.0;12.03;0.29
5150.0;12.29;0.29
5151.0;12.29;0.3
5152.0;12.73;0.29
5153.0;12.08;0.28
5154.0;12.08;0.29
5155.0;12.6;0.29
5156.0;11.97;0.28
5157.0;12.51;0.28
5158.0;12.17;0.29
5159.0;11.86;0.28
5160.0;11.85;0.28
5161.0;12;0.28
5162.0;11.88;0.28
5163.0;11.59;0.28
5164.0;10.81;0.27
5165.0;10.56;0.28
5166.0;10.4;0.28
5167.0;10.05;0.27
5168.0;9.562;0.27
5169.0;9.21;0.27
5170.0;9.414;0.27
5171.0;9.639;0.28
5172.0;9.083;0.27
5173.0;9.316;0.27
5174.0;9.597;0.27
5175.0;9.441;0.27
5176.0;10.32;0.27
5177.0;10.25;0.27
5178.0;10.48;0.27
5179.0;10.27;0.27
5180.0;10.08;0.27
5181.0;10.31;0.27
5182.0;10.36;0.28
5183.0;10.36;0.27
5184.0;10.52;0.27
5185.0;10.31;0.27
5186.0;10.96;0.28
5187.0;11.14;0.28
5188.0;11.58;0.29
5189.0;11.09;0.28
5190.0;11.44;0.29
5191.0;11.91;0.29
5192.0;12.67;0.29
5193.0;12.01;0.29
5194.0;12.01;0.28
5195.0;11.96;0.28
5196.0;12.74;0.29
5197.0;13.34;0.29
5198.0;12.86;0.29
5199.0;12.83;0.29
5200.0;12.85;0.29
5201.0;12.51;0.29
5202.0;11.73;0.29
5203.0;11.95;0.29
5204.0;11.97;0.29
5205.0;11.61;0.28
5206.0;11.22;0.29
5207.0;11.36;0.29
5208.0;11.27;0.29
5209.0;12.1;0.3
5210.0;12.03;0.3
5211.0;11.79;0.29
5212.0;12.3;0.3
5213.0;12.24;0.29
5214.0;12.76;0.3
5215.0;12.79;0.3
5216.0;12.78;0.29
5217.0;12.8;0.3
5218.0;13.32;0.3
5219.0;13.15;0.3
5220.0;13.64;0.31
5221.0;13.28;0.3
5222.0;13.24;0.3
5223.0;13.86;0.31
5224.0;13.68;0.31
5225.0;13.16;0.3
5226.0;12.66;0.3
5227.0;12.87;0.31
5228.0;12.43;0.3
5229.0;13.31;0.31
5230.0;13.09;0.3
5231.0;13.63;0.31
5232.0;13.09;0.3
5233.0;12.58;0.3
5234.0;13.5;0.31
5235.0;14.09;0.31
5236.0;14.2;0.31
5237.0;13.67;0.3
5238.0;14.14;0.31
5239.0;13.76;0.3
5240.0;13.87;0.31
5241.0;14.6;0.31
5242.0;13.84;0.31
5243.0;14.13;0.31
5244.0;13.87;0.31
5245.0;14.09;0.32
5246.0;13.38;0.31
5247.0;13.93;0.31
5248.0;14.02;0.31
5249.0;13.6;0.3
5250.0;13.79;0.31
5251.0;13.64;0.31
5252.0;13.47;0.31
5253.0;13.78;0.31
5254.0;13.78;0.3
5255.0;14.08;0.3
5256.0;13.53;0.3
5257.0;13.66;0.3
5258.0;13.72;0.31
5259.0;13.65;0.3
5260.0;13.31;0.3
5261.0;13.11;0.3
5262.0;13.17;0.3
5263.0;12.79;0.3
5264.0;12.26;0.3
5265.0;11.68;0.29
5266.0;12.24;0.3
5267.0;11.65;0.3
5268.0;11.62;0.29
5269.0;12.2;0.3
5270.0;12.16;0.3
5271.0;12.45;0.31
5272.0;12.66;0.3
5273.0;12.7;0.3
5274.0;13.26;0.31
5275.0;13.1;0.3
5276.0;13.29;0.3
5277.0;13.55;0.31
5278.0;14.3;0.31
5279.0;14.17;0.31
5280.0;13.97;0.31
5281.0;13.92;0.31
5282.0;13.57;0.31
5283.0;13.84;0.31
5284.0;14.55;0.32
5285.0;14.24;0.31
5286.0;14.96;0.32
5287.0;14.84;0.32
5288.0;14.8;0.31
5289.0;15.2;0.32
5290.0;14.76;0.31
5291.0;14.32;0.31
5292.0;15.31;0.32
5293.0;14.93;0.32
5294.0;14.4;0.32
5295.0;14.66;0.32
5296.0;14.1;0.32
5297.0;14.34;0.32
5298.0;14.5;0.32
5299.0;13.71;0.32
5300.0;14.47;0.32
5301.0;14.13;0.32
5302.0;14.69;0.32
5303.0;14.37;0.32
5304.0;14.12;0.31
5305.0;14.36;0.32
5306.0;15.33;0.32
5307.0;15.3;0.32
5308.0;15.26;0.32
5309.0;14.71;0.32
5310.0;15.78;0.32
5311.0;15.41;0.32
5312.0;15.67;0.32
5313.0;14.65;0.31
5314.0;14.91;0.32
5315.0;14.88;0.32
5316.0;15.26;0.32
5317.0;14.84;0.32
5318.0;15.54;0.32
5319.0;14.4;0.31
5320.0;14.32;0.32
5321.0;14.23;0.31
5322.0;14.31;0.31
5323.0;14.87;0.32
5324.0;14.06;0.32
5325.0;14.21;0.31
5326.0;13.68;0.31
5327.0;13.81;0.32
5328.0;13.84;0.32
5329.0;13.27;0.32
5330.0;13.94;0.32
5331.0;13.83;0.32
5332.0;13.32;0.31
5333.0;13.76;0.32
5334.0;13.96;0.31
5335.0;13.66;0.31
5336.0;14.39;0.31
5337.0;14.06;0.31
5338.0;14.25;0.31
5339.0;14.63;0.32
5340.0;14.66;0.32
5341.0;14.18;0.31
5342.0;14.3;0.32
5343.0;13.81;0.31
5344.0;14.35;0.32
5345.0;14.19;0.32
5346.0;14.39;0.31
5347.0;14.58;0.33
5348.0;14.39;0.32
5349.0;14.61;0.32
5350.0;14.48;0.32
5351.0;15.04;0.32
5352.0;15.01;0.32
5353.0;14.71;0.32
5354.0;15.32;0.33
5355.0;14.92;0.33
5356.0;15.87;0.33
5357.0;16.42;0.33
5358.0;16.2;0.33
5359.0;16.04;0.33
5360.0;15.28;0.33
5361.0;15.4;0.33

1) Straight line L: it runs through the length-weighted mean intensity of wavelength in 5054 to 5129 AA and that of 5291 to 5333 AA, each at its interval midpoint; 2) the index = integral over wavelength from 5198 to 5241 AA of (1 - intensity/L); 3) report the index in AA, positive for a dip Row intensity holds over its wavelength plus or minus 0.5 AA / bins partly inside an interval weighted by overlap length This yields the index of 2.6 AA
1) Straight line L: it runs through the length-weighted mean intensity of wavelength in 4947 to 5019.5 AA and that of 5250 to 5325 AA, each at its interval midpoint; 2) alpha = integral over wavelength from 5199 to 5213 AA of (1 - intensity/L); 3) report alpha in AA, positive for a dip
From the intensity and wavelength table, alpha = 1.8 AA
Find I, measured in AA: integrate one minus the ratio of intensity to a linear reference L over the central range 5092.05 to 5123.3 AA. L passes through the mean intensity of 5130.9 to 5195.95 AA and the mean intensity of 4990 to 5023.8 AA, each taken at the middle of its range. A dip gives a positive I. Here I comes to -2.0 AA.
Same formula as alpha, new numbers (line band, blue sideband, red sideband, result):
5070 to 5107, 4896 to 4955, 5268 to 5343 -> 4.1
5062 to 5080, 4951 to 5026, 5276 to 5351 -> 1.0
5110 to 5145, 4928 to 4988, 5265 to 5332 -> 4.0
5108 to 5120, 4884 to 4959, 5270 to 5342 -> 1.2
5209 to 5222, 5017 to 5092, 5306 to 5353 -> 0.9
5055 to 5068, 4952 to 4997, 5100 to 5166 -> -0.5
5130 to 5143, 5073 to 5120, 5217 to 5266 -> 0.6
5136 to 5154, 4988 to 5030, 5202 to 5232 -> 0.7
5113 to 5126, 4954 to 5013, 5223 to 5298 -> 0.8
